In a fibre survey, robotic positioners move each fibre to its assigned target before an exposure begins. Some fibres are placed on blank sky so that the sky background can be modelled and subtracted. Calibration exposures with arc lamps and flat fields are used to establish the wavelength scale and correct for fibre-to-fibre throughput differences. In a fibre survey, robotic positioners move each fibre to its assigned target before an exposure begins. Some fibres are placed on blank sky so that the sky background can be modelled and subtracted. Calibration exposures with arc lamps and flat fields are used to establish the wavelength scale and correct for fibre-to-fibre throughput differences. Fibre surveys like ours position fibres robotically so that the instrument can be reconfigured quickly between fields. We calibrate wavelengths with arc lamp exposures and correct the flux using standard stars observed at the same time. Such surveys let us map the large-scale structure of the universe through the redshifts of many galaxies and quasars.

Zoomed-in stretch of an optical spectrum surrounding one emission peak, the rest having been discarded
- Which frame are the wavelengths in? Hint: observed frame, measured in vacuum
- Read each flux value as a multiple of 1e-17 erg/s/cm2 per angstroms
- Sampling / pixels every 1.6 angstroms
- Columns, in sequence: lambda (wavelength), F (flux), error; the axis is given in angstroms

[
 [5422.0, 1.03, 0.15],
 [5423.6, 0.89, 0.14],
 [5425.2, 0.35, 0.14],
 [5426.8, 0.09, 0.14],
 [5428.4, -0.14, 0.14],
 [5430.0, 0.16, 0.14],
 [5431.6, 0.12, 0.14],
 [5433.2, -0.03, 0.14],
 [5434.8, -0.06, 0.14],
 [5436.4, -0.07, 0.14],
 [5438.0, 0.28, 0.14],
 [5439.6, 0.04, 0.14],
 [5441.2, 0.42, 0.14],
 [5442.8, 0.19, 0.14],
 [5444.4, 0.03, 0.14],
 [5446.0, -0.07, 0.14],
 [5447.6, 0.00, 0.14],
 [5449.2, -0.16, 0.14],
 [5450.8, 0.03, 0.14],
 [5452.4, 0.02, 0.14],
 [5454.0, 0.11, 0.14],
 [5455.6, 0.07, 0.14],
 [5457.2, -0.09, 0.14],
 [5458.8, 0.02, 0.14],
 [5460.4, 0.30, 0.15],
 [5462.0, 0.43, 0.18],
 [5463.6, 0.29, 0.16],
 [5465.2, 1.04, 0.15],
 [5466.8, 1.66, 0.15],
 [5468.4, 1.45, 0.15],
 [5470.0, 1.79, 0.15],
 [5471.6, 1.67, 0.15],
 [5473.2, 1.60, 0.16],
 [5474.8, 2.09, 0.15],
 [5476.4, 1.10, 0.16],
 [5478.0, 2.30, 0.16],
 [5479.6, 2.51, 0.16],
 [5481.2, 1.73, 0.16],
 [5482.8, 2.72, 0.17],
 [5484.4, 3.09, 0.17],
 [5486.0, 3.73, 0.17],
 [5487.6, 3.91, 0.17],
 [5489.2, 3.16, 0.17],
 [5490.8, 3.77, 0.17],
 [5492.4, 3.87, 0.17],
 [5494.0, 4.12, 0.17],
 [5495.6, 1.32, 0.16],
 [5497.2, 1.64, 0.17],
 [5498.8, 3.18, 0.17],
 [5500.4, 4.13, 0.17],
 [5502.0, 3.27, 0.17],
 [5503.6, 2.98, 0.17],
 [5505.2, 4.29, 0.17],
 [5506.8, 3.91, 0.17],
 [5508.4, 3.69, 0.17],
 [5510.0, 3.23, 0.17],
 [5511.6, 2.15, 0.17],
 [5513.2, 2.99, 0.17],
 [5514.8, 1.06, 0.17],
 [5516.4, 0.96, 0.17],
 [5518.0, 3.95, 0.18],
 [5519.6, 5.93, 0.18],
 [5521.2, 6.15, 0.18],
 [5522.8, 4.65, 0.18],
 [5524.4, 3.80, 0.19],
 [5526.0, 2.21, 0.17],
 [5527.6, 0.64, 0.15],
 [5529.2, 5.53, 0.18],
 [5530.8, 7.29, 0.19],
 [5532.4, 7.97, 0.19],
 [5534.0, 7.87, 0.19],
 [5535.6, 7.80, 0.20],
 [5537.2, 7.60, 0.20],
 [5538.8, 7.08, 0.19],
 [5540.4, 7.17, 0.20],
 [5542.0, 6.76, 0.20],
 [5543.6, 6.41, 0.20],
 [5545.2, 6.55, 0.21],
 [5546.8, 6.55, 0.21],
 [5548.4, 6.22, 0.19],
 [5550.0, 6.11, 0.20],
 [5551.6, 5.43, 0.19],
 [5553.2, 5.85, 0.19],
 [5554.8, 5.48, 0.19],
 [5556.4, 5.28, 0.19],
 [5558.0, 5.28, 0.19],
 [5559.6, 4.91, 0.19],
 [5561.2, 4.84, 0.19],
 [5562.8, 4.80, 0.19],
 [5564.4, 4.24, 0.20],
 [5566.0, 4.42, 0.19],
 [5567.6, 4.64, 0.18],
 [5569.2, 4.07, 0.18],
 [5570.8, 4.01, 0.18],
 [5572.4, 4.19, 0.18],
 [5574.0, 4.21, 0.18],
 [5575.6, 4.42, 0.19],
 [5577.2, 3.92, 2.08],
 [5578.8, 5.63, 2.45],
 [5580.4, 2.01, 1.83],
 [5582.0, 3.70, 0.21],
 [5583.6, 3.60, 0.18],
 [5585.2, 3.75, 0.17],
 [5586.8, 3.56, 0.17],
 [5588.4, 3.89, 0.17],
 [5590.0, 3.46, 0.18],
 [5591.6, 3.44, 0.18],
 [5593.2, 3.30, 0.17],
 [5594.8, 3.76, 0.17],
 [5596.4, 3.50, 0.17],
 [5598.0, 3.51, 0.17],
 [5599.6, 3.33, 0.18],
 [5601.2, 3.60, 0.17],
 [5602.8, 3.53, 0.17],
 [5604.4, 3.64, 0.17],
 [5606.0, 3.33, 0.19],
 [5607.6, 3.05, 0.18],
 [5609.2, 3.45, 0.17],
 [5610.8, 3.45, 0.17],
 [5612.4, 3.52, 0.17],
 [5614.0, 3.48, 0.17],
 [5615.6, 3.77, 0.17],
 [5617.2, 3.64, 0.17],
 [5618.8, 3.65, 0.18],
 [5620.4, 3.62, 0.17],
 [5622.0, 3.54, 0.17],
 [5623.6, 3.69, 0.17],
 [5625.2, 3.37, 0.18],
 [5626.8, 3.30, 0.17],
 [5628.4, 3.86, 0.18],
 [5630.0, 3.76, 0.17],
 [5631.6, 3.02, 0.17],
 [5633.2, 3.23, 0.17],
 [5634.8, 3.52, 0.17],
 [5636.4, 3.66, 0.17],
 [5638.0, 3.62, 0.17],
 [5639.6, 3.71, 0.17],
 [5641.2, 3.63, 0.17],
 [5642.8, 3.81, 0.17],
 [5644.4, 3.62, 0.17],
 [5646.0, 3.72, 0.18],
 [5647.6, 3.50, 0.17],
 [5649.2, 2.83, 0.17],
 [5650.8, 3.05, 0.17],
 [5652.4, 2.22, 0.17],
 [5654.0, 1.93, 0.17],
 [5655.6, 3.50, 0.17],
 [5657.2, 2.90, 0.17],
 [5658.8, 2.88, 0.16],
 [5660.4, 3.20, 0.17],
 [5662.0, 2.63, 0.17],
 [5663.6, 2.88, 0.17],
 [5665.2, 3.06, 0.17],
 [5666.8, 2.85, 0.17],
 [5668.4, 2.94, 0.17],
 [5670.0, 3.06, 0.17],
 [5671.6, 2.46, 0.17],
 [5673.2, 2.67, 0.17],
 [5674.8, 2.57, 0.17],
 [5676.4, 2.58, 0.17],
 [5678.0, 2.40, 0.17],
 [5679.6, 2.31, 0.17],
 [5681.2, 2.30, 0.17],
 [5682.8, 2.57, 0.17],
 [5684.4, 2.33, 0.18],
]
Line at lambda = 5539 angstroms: Lyman alpha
